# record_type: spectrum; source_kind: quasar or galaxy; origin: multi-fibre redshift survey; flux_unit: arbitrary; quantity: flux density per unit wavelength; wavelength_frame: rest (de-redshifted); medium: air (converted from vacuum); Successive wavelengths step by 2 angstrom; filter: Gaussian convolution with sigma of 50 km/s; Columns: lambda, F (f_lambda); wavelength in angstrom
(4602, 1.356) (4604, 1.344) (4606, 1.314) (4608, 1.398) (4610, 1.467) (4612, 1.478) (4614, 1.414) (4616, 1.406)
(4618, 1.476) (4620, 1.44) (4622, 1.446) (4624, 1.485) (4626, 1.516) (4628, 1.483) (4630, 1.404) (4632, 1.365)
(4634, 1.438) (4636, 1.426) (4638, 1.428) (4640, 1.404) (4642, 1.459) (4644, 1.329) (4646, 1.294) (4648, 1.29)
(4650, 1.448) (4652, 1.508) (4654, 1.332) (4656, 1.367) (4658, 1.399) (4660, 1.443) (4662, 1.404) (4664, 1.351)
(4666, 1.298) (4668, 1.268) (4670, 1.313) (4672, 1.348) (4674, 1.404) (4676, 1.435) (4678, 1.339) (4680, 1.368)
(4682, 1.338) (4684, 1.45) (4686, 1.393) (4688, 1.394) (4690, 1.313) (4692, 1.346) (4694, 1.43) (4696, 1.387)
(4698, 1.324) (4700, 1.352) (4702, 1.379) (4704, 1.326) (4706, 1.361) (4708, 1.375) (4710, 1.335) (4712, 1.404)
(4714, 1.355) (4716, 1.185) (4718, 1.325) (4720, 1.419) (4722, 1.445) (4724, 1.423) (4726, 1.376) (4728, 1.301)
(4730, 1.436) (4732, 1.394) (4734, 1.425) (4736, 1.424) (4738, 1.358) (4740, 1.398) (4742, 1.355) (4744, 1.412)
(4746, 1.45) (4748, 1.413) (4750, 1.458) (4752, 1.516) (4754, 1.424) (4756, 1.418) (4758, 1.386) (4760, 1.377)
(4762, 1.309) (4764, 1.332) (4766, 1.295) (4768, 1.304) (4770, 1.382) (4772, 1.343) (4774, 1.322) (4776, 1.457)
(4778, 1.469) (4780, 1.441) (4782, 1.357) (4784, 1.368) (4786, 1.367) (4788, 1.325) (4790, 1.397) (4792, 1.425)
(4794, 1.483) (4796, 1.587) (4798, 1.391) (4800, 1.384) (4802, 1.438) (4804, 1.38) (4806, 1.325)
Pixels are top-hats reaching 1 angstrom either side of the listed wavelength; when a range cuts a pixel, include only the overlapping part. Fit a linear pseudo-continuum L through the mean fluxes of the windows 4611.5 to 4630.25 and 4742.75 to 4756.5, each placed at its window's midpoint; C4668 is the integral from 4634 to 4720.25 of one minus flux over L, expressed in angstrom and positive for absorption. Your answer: 4.8 angstrom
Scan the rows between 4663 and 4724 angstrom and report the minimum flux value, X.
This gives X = 1.185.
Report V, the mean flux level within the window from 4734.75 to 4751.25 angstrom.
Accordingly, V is 1.41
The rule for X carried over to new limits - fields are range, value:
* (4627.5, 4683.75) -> 1.268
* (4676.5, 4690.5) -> 1.313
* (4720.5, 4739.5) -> 1.301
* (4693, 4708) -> 1.324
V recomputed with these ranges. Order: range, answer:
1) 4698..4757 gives 1.39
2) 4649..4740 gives 1.37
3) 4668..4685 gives 1.37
